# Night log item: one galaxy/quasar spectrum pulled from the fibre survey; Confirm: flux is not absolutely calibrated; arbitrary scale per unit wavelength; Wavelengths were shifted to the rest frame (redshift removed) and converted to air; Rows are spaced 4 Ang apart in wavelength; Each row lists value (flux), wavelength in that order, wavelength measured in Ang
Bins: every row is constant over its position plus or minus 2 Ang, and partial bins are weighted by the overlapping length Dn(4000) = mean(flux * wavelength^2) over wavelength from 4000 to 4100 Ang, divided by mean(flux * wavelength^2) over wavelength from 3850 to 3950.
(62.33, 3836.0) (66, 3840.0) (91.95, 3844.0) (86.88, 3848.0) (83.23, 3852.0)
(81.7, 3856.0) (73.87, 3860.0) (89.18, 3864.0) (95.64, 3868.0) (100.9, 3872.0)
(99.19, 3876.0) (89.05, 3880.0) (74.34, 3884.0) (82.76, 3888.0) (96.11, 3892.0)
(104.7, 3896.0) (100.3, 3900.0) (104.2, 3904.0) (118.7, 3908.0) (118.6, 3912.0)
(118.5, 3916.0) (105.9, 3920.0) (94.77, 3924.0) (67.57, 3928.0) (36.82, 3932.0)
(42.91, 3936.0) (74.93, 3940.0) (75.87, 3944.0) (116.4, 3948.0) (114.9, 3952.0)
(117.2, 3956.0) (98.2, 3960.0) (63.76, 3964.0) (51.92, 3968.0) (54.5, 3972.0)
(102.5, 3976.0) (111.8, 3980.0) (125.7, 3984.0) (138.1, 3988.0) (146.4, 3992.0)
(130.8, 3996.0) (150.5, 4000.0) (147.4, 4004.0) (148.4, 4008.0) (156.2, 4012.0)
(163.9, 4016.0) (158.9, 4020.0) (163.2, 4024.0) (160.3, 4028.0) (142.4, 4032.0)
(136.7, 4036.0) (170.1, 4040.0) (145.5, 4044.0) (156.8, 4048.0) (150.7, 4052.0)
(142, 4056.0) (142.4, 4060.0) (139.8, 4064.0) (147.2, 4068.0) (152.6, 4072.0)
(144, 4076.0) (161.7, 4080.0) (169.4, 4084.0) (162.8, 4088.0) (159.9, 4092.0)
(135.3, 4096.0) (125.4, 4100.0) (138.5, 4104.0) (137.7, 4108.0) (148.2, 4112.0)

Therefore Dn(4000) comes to 1.82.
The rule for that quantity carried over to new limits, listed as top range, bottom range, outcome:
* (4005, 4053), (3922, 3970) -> 2.02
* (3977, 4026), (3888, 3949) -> 1.66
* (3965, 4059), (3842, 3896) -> 1.66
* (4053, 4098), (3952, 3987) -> 1.70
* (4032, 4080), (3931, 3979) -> 1.93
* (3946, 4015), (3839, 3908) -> 1.36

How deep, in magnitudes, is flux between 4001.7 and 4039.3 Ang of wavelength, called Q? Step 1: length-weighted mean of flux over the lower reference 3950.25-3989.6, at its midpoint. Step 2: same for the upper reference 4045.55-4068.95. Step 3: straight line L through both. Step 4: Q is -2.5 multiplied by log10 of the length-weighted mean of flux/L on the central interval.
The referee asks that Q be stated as -0.22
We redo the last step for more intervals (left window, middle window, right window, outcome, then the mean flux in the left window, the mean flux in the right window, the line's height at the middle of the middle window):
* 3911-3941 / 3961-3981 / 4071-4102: 0.31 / 81.5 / 151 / 101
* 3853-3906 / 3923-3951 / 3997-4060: 0.49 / 91.5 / 152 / 115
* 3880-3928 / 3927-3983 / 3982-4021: 0.46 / 99.8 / 146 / 124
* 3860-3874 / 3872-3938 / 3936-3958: 0.02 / 92.2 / 94.7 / 93.4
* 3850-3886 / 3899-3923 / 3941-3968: -0.22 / 87.5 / 93.5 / 90.5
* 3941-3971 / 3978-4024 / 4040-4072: -0.24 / 89.4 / 148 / 116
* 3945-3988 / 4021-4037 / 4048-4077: -0.18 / 97.2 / 146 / 129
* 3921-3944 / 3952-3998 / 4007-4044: 0.03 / 66.3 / 155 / 107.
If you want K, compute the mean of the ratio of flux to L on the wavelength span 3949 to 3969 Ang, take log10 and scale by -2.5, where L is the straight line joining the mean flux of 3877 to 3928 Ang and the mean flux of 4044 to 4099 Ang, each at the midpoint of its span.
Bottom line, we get 0.25 mag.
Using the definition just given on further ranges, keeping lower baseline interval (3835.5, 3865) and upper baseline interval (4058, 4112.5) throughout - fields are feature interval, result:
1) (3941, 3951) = 0.13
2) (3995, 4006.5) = -0.17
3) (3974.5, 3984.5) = 0.05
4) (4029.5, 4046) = -0.12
